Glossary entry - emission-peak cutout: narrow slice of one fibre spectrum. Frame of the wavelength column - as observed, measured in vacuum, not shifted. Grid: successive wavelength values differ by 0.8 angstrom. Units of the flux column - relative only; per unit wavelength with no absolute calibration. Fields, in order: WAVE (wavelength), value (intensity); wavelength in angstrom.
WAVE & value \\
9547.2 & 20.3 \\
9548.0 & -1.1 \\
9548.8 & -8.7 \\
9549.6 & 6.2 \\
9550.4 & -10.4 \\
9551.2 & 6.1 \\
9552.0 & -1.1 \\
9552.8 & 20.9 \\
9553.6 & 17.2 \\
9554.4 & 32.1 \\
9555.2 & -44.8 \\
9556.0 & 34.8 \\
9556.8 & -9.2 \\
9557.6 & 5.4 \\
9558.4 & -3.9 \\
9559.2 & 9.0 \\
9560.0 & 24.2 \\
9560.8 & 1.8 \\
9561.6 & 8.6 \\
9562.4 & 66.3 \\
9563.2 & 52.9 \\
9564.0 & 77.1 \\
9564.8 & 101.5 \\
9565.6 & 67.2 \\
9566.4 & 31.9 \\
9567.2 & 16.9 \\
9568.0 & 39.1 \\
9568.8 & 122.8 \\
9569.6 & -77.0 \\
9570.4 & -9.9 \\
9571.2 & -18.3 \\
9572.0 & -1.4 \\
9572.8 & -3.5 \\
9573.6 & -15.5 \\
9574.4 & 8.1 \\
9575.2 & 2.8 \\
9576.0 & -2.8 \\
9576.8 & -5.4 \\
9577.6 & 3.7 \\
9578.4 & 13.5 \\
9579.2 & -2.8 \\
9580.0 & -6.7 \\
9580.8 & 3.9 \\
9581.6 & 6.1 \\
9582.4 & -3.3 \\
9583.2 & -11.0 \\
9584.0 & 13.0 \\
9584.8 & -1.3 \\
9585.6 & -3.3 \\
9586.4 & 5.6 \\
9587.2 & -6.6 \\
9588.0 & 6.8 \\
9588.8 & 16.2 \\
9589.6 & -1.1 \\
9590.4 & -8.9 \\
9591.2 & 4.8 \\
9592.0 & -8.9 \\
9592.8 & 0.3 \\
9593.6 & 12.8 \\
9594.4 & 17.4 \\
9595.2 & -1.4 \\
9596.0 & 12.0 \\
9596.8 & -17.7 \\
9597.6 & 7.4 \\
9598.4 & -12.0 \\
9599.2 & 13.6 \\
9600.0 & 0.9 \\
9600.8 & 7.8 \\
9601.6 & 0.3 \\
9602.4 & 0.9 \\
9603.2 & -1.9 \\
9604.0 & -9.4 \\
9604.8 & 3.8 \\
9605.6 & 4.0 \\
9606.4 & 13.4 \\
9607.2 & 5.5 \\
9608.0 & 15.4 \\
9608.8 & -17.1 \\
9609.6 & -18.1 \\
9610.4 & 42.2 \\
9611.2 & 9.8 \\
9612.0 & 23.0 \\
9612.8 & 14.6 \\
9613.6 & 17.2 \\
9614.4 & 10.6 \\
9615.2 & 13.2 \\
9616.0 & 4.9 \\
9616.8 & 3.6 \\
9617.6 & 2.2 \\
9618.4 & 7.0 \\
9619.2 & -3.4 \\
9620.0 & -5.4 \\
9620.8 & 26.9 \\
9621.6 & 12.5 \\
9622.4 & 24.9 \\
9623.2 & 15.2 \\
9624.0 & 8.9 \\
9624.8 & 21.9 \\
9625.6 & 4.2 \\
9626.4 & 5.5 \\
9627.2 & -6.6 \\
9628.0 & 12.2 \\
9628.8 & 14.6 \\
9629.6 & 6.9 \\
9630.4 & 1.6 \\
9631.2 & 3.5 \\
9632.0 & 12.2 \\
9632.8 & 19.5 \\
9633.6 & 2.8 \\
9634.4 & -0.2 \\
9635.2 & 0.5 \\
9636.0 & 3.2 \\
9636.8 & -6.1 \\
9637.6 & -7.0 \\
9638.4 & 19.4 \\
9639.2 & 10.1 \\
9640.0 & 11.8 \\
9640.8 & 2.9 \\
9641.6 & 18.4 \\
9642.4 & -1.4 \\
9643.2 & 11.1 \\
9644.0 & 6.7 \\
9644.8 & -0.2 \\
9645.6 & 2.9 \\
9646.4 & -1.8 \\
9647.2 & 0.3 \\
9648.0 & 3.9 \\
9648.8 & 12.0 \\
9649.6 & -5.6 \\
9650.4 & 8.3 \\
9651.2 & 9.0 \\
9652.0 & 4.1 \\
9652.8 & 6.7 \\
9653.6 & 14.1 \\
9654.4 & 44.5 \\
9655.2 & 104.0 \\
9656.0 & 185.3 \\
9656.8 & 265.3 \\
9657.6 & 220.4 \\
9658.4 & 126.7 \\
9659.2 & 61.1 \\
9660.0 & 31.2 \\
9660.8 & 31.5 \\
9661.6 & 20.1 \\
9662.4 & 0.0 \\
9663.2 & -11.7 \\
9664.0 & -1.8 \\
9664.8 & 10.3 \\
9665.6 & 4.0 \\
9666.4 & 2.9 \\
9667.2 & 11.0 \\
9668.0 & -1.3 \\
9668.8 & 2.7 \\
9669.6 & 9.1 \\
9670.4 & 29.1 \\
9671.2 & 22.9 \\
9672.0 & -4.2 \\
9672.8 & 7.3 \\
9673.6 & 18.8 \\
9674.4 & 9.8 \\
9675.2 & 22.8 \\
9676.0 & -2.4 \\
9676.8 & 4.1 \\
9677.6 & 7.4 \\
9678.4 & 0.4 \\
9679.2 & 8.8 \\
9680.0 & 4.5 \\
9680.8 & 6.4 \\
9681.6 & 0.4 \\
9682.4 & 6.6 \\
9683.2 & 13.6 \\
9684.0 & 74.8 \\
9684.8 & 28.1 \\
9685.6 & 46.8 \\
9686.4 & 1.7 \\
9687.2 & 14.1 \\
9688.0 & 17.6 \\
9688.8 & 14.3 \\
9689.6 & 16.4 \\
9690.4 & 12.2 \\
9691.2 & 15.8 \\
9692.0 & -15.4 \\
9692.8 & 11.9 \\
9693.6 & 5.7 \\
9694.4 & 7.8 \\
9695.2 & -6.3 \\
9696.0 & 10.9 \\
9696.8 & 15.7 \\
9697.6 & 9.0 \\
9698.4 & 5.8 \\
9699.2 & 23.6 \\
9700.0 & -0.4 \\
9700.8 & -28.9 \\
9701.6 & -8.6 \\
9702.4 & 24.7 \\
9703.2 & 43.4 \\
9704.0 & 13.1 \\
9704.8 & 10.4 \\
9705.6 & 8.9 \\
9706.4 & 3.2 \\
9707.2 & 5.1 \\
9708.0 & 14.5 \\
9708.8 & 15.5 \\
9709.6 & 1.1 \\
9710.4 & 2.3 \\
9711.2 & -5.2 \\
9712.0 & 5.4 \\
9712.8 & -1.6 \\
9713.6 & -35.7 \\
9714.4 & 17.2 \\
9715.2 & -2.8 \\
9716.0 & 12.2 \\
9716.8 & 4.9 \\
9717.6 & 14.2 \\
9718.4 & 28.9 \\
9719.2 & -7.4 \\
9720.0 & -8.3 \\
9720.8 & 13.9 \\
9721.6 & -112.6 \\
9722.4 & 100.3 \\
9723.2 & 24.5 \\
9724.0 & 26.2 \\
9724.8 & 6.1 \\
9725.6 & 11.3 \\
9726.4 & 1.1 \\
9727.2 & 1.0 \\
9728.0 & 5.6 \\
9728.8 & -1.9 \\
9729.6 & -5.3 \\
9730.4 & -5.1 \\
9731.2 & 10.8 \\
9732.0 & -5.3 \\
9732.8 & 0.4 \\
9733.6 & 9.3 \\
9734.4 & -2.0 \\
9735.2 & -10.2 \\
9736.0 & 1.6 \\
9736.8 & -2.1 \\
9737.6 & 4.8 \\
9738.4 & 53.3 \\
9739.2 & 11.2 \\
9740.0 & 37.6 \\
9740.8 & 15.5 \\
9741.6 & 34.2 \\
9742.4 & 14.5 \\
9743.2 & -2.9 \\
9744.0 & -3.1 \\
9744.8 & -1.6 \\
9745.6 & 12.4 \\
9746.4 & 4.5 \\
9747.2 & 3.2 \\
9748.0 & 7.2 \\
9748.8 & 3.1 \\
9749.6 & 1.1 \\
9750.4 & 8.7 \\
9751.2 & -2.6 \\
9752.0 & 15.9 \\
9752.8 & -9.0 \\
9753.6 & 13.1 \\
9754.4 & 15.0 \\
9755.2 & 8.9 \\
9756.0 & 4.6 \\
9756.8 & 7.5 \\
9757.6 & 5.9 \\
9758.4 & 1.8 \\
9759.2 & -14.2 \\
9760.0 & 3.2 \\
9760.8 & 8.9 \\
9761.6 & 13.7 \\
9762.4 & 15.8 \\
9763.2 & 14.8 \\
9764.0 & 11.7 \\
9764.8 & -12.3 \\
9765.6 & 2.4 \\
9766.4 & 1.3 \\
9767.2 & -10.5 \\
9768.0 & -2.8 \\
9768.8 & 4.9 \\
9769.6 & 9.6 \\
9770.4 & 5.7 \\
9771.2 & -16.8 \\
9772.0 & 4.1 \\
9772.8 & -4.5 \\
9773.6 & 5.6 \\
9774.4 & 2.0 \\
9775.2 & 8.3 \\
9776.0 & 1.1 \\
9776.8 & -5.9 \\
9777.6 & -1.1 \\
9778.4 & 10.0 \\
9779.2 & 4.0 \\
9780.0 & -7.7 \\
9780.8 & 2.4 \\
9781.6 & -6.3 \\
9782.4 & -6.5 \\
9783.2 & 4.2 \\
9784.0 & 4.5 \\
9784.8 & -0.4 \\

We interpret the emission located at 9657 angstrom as [O III]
